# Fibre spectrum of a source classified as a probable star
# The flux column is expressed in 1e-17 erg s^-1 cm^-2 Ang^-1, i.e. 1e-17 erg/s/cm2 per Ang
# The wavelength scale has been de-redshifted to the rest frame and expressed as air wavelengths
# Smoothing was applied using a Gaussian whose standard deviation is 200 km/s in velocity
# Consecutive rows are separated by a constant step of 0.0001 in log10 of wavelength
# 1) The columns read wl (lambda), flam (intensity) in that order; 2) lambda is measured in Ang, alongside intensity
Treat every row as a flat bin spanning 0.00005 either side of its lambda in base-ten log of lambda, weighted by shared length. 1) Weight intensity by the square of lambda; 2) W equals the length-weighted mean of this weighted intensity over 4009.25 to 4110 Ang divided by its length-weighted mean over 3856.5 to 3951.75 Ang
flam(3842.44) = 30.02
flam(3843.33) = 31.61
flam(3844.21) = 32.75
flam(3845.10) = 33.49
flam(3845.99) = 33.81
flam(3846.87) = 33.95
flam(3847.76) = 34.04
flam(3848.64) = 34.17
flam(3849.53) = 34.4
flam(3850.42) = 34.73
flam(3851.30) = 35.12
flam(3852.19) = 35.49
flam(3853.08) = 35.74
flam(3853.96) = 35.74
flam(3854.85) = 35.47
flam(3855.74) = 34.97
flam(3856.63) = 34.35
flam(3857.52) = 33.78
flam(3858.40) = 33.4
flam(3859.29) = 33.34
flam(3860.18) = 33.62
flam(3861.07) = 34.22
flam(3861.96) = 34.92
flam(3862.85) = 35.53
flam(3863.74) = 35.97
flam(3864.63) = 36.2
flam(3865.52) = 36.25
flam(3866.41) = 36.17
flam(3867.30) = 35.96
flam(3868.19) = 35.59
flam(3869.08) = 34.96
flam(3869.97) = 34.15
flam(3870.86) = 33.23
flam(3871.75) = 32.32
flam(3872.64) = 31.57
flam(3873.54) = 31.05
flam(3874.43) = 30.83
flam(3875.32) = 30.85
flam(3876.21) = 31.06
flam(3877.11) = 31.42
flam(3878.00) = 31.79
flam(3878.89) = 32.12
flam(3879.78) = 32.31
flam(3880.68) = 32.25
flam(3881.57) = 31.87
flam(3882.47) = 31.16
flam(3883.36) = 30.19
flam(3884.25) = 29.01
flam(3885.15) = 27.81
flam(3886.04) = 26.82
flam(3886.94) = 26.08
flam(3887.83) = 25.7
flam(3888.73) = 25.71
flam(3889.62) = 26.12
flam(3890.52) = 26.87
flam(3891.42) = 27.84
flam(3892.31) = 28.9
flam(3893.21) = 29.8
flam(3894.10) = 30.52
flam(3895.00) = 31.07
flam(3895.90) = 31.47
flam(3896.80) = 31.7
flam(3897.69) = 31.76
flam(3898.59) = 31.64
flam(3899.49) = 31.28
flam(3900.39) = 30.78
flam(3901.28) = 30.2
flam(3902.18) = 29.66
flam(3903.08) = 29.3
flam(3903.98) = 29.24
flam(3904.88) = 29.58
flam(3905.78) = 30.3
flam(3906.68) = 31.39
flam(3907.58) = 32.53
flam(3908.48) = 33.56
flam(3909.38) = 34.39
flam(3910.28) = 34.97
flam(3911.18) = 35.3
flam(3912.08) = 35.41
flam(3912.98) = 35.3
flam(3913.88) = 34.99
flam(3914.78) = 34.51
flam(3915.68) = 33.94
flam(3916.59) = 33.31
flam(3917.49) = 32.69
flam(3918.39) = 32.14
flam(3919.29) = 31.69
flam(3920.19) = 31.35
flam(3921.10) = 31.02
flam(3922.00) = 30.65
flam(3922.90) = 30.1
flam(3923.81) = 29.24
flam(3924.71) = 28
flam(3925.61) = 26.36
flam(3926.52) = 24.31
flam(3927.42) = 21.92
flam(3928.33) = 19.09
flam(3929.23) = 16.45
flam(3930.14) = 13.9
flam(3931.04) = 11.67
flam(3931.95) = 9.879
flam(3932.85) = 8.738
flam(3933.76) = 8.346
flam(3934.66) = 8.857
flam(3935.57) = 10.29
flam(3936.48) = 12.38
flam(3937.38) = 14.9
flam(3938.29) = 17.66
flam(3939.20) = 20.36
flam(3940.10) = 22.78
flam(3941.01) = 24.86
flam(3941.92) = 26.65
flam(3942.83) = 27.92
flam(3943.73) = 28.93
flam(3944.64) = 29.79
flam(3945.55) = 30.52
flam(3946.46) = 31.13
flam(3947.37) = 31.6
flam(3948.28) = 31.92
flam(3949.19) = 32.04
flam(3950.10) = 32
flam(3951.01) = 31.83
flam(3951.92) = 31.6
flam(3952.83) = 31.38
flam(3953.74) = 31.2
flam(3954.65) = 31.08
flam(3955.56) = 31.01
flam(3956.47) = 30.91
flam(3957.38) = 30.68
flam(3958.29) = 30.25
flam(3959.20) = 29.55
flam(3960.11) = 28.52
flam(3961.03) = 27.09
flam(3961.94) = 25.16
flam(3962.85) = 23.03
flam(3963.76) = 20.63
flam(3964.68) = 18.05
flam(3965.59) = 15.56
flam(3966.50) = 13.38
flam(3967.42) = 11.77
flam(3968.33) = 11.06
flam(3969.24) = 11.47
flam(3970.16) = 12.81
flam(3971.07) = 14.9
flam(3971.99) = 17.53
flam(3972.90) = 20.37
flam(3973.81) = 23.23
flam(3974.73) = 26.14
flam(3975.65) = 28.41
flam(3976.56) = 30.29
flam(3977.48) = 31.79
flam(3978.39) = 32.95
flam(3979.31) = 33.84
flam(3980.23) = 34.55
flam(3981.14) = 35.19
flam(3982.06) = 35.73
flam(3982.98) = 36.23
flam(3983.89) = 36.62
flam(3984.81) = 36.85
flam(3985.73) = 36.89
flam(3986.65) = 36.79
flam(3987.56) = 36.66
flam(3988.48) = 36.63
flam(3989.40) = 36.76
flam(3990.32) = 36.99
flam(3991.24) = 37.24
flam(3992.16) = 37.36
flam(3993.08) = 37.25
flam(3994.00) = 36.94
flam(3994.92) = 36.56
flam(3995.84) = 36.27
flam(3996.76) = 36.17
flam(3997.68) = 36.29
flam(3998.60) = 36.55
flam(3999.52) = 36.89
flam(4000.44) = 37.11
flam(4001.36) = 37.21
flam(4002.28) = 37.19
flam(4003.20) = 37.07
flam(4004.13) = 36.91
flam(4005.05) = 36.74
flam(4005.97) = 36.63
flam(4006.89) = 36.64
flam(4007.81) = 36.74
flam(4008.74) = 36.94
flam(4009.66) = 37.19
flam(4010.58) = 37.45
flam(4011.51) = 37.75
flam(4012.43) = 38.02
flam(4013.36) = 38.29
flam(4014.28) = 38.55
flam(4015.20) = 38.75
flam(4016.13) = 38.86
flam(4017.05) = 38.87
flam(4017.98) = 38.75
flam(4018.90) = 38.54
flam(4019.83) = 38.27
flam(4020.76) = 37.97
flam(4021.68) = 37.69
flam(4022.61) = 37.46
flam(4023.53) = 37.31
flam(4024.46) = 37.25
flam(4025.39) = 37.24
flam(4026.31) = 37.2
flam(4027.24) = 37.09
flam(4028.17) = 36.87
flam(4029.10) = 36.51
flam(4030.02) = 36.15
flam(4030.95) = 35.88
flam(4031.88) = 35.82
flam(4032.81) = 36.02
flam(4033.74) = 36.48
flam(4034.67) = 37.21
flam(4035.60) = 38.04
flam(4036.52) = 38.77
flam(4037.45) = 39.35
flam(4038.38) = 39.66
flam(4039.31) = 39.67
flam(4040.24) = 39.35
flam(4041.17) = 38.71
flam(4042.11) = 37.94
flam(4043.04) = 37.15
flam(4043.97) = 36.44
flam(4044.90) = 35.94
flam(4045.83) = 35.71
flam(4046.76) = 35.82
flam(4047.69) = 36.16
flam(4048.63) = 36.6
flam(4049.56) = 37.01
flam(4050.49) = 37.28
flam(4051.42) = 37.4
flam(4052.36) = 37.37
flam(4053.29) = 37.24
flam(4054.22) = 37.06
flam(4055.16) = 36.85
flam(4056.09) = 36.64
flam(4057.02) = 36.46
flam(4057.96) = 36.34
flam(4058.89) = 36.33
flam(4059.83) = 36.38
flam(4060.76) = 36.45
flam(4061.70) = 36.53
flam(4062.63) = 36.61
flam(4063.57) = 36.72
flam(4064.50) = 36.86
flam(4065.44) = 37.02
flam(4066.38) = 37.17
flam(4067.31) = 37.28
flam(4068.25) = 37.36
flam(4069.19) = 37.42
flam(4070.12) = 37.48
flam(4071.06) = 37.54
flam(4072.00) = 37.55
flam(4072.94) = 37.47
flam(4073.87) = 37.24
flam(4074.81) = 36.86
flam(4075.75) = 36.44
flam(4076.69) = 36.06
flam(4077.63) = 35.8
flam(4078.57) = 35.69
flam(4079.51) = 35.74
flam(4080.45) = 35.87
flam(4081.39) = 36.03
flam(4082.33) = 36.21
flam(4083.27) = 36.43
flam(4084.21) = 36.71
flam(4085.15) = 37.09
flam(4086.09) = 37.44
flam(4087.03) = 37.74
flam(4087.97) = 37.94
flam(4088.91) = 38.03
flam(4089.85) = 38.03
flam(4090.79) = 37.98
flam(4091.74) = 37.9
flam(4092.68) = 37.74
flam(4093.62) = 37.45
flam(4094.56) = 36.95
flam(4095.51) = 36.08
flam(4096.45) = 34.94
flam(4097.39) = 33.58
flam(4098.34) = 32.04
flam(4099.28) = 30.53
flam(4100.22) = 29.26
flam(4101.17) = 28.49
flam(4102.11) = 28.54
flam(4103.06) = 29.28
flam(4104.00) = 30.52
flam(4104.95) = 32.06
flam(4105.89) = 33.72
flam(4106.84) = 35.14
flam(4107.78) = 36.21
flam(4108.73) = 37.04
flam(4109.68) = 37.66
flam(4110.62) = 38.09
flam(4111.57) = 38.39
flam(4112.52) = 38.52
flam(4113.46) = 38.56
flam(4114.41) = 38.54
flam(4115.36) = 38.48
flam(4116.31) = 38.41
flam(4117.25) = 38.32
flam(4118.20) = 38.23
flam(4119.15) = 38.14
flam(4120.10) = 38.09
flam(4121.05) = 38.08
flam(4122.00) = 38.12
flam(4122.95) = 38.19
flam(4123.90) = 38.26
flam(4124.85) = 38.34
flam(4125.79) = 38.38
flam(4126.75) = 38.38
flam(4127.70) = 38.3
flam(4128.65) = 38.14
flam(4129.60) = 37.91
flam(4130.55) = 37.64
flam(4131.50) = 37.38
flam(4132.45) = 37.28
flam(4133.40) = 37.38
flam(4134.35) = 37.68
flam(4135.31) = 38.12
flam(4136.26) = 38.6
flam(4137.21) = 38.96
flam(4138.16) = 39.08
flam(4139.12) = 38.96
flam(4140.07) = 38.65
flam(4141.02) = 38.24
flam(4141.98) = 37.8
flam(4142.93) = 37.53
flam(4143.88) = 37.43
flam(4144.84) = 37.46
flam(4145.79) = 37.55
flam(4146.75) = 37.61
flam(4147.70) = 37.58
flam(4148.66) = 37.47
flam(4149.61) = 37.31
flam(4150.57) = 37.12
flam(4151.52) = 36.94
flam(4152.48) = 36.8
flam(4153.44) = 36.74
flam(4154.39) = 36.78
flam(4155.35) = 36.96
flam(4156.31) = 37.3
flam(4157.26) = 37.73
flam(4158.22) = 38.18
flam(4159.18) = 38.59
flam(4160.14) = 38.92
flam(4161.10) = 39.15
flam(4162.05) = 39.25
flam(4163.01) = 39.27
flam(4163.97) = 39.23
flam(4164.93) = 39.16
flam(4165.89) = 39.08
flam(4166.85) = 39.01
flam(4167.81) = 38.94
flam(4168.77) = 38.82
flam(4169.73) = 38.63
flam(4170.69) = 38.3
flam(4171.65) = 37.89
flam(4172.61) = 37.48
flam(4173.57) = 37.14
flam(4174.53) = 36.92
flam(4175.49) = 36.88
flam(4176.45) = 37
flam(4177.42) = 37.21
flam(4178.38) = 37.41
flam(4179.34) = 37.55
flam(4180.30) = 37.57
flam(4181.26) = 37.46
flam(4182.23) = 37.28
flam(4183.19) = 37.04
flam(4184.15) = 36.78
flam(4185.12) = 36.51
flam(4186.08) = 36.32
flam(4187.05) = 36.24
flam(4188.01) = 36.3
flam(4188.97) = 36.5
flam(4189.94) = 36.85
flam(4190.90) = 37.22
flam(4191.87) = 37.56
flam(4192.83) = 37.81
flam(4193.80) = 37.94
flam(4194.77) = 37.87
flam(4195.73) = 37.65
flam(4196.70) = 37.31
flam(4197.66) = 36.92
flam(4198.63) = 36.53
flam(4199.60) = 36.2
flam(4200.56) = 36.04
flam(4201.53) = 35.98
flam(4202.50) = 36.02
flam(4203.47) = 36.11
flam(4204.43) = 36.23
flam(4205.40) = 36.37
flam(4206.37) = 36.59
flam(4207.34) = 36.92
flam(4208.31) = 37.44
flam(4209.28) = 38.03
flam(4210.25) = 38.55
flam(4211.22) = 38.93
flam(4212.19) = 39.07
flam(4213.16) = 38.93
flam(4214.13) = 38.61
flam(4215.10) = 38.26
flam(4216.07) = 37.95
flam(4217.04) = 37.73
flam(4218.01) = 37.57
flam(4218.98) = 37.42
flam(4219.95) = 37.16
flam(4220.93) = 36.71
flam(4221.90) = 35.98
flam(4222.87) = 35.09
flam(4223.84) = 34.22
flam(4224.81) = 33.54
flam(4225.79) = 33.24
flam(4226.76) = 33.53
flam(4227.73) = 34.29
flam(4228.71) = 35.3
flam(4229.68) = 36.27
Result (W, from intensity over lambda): 1.37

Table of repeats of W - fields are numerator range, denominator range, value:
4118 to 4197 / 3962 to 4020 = 1.27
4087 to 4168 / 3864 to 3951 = 1.45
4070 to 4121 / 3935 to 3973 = 1.62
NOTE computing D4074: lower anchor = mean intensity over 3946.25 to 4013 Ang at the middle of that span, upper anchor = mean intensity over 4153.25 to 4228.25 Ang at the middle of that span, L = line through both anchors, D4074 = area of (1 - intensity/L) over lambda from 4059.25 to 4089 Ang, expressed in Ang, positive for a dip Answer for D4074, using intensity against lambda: -2.6 Ang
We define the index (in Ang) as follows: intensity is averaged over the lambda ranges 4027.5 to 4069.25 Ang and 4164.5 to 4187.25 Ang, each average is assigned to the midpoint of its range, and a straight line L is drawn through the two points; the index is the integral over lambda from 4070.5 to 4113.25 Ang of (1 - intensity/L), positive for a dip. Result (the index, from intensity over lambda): 1.87 Ang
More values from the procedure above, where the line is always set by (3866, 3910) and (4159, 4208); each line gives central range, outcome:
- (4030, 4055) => -2.17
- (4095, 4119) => 0.59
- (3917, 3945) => 8.62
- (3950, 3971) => 5.44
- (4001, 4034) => -3.52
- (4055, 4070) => -0.88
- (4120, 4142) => -1.15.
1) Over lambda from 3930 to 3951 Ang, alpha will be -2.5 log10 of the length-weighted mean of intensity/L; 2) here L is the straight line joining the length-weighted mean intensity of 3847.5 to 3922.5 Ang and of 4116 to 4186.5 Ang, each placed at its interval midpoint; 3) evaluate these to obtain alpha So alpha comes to 0.48 mag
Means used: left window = 32.3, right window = 37.9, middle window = 21.5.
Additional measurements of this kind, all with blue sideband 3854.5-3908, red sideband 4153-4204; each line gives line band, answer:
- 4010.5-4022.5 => -0.12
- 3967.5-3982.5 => 0.33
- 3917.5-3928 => 0.13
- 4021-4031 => -0.08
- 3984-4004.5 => -0.09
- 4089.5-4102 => 0.04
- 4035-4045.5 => -0.10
